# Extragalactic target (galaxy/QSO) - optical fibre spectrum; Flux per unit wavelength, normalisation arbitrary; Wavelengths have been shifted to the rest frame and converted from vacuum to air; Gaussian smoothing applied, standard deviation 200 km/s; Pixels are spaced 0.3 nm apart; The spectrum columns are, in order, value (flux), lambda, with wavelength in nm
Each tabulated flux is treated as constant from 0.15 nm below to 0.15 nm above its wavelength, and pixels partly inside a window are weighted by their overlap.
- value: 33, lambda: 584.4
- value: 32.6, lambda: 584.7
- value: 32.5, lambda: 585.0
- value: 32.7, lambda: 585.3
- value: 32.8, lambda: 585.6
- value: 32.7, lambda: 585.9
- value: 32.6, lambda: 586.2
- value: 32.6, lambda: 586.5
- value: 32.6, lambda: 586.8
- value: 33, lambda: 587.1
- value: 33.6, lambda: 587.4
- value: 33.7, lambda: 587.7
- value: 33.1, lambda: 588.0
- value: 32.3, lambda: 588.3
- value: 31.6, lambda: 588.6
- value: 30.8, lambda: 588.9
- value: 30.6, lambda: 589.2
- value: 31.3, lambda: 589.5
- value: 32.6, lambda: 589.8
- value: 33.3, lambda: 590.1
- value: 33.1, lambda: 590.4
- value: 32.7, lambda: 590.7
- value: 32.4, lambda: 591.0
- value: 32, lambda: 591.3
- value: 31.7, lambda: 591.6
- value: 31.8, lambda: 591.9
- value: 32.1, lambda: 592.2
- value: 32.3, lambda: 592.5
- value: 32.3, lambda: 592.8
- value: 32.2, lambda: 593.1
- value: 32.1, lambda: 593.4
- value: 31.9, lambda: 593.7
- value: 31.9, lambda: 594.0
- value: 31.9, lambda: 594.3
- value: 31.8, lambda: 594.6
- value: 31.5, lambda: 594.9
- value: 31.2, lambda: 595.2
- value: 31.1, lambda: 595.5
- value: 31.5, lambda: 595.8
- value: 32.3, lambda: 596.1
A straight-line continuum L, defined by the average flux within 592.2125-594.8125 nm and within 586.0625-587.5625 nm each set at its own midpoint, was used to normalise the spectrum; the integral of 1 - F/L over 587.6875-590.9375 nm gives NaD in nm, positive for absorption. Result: 0.03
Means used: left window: 32.9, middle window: 32.2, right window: 32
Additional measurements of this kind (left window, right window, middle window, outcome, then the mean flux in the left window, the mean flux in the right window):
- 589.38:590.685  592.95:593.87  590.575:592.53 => 0.01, 32.6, 32.1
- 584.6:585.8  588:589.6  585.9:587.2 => -0.02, 32.7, 31.5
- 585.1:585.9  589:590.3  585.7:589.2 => -0.02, 32.7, 32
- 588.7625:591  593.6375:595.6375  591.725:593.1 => -0.01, 32.1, 31.6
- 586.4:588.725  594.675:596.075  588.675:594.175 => 0.01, 32.8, 31.4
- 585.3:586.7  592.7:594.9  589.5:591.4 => -0.02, 32.7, 32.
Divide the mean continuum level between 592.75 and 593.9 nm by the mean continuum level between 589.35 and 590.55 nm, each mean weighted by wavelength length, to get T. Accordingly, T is 0.99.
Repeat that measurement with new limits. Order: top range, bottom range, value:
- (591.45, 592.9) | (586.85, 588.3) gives 0.97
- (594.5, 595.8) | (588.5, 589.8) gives 1.01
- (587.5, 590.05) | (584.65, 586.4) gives 0.98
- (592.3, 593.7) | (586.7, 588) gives 0.97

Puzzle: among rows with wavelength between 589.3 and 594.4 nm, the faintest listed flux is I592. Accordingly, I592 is 31.3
